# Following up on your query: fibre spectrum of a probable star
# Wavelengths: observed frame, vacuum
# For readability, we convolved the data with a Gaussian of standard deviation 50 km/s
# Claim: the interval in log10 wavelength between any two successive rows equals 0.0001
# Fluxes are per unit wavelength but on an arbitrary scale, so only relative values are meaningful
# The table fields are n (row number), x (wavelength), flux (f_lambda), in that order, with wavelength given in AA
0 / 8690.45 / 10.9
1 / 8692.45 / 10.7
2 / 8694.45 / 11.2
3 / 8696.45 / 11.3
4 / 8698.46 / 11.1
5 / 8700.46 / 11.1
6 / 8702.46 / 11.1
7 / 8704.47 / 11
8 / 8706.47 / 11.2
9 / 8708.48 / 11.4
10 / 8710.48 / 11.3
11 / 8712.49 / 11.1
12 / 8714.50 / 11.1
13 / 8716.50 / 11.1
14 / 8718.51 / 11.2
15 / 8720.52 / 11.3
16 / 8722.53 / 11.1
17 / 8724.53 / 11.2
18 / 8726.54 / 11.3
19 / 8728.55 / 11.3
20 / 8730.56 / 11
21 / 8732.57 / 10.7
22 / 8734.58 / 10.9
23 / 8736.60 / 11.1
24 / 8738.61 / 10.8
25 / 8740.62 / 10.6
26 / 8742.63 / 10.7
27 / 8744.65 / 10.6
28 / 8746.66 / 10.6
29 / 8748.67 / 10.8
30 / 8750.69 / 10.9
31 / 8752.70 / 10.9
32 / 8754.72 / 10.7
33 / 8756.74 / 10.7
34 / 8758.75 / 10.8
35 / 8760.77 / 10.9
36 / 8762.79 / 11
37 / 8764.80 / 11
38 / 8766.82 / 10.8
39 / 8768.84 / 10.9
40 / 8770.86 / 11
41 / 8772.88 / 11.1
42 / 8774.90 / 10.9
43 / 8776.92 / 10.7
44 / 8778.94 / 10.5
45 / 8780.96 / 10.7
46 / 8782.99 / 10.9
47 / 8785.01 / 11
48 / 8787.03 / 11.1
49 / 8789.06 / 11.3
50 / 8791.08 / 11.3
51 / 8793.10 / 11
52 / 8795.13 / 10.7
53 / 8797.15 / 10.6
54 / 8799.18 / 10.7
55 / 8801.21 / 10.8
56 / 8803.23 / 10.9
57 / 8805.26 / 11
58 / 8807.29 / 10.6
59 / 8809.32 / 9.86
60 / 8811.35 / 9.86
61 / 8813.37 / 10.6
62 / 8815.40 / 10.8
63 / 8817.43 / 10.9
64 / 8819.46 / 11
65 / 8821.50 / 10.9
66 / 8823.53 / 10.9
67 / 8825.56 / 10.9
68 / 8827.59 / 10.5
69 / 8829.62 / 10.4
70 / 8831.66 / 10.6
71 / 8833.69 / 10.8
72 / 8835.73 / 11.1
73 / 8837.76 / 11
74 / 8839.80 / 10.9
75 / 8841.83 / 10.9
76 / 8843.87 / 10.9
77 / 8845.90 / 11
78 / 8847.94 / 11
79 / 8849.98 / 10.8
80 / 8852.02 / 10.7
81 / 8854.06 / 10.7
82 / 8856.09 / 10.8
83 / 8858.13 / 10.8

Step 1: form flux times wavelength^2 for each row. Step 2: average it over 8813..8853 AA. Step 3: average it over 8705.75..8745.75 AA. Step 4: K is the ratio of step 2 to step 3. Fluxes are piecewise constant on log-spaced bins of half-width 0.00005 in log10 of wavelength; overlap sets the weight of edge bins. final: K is 1.0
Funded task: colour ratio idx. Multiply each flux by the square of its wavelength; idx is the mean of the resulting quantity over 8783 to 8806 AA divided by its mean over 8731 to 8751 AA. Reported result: 1.03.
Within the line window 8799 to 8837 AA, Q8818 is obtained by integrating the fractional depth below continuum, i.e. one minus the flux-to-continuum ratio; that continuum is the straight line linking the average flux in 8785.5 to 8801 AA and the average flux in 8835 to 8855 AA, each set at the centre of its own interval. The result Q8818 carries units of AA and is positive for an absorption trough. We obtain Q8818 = 0.8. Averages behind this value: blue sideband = 10.9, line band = 10.7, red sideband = 10.9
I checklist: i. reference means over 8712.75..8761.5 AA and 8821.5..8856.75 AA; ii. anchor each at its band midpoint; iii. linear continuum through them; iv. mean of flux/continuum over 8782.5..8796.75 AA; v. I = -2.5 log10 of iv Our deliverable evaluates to -0.02 mag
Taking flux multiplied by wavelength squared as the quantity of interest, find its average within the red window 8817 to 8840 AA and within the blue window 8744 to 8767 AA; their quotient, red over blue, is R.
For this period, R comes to 1.02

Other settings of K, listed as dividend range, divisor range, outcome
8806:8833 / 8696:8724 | 0.97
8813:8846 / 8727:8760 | 1.02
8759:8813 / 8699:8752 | 0.99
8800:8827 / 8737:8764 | 1.01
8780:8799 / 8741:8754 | 1.03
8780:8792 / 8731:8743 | 1.03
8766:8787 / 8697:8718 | 0.99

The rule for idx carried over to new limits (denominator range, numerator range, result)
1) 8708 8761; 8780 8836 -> 1.00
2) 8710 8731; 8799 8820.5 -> 0.97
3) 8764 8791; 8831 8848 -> 1.01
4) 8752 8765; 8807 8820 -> 0.98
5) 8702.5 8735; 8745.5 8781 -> 0.98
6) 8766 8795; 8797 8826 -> 0.98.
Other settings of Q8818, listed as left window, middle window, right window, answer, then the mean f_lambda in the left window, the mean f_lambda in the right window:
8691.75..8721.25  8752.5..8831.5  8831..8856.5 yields 1.3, 11.1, 10.9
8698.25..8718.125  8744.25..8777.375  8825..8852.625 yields 0.5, 11.2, 10.8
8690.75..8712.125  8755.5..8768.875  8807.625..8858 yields 0.1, 11.1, 10.7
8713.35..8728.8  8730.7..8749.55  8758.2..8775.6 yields 0.5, 11.2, 10.9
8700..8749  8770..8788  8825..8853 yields 0.1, 11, 10.8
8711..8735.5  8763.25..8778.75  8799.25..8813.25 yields -0.2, 11.1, 10.5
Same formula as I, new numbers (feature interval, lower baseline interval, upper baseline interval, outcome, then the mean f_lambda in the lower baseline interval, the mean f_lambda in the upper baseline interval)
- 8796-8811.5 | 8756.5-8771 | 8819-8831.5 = 0.02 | 10.9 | 10.7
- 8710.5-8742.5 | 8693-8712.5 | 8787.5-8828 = 0.00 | 11.2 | 10.8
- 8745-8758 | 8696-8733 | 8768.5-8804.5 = 0.03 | 11.2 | 10.9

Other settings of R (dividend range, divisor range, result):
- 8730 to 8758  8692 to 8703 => 0.98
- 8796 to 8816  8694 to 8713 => 0.97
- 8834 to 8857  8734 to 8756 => 1.03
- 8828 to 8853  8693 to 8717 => 1.00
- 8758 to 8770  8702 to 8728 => 0.99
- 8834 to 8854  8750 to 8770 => 1.02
